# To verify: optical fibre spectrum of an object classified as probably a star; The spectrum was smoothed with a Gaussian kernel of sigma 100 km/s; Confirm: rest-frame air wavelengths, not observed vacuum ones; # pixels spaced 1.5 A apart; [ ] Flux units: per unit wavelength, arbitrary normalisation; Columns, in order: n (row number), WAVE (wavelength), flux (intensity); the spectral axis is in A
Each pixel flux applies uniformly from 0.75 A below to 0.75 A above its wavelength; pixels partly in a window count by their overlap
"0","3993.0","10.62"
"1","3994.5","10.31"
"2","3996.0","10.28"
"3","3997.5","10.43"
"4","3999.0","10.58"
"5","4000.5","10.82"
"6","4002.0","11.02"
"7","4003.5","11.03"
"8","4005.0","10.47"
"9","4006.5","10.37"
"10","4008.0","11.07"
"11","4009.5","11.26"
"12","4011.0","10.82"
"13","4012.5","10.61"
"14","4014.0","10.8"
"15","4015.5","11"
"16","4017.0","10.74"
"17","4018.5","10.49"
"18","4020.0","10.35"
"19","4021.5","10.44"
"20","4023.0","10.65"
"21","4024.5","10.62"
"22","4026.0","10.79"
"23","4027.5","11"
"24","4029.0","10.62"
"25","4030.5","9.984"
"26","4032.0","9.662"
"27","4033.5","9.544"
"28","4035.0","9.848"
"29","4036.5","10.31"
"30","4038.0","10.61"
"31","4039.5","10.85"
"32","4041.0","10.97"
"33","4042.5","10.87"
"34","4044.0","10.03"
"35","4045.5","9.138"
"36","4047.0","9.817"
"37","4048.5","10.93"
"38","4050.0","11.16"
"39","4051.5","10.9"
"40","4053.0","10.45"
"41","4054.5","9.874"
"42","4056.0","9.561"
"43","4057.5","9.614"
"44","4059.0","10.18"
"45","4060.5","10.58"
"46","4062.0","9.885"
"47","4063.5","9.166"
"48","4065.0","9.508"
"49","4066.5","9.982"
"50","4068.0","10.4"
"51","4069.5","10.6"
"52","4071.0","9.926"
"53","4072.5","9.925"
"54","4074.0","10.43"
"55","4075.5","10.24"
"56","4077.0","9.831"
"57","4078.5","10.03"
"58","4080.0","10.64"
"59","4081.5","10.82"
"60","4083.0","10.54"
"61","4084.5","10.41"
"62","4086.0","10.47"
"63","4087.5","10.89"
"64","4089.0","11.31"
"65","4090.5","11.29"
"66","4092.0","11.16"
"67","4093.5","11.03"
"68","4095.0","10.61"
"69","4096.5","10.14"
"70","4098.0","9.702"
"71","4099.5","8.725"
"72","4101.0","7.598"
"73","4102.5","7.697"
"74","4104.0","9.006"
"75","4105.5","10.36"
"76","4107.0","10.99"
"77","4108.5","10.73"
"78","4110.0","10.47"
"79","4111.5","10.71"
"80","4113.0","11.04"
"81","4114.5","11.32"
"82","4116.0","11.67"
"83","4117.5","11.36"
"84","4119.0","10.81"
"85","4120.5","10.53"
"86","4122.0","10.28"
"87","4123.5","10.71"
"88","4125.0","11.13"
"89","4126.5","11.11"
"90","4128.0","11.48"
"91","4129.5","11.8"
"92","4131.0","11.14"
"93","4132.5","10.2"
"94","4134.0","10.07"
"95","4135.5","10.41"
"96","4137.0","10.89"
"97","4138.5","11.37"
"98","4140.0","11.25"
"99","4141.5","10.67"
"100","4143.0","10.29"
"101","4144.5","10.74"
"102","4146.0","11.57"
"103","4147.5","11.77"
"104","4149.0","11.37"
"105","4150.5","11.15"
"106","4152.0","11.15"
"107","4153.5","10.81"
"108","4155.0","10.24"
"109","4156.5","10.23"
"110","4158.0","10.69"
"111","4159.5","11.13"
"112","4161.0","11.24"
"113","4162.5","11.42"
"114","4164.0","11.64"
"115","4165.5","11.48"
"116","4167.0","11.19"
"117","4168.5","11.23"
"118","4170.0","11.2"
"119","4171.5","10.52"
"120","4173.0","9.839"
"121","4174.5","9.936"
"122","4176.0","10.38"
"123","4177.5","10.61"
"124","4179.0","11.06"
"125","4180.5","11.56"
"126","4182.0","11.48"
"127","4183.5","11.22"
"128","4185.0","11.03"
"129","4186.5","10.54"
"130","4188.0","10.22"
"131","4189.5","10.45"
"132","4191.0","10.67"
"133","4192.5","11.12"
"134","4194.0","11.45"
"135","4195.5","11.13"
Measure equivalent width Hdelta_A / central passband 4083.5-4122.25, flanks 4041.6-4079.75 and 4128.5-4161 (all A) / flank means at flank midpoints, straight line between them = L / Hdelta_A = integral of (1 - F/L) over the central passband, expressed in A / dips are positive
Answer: 0.5 A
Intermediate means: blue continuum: 10.1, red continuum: 10.9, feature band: 10.4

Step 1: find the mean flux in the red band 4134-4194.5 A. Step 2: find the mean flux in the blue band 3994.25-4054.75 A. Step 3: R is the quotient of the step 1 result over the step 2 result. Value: 1.04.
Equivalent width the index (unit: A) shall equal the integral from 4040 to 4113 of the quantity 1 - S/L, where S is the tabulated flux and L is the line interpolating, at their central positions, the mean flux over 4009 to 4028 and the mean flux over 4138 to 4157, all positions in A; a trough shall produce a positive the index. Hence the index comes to 4.3 A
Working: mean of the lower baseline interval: 10.7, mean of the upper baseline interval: 11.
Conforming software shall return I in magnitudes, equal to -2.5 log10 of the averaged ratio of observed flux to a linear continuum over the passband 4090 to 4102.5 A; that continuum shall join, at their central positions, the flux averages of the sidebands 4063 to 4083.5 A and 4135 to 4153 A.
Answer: 0.061 mag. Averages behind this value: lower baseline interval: 10.2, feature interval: 9.87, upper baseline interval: 11.1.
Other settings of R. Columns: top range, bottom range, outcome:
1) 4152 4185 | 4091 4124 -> 1.06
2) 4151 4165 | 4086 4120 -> 1.05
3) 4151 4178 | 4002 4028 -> 1.01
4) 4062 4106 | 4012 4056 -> 0.97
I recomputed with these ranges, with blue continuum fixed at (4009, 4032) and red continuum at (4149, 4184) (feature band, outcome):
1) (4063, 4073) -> 0.083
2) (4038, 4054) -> 0.019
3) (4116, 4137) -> -0.002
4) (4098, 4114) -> 0.112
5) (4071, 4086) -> 0.047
